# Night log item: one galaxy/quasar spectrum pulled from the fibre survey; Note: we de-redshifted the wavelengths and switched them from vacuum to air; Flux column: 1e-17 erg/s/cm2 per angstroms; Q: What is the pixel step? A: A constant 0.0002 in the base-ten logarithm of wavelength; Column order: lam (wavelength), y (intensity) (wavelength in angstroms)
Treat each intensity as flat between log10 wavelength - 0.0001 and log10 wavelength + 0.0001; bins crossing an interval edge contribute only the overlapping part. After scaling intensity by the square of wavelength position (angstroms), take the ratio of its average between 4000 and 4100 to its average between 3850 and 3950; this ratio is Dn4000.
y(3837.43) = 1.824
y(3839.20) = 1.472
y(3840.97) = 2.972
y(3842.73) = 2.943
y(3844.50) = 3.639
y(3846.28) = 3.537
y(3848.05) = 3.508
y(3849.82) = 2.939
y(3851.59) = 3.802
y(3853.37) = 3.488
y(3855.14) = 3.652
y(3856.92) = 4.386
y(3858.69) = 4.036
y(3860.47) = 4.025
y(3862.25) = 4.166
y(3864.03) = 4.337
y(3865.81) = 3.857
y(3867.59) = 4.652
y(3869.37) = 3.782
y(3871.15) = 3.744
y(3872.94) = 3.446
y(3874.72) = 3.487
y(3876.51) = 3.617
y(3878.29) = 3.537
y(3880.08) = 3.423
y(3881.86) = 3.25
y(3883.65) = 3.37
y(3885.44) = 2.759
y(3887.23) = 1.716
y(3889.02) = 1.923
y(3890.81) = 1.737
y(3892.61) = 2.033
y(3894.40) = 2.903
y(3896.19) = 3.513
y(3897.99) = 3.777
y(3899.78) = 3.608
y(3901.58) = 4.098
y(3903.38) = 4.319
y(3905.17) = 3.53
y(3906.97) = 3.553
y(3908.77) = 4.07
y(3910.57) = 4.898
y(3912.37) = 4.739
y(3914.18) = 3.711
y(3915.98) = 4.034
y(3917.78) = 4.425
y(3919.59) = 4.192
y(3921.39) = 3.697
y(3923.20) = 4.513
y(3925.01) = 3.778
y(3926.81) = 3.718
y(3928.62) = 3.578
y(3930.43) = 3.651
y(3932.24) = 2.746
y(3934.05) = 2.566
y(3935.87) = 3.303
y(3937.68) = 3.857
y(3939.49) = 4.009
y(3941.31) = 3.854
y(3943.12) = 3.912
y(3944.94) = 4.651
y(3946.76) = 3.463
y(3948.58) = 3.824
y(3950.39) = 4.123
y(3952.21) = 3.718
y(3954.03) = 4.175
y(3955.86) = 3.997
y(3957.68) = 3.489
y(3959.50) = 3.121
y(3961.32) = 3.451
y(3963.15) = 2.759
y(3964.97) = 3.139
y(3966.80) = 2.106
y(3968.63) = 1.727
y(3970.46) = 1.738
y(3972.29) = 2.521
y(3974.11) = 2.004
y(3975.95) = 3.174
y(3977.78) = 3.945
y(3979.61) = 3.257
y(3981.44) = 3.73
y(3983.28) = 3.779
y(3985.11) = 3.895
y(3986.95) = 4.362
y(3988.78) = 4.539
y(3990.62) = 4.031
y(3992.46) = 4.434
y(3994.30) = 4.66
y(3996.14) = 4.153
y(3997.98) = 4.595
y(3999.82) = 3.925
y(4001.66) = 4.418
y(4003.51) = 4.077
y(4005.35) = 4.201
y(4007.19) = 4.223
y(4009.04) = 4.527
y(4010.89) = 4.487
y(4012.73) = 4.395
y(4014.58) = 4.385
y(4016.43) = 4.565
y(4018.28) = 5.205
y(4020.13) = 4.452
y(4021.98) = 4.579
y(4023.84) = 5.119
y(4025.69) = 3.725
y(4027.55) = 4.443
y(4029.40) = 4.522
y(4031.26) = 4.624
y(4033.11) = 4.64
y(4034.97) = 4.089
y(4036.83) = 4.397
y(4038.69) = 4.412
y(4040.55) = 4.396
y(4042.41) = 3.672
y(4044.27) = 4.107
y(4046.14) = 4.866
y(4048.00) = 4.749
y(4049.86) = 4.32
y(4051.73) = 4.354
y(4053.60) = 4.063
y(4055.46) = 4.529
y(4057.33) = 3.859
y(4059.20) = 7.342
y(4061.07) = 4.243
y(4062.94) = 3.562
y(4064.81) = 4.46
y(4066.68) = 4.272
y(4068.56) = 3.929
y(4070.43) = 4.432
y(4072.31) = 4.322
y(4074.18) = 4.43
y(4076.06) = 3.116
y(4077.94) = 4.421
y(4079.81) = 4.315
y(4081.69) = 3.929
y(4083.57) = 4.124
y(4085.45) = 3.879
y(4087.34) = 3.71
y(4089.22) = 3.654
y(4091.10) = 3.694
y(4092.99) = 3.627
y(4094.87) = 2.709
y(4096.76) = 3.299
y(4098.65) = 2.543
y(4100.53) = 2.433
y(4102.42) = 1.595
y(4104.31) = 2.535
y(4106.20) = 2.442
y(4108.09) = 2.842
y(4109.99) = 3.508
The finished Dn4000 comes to 1.2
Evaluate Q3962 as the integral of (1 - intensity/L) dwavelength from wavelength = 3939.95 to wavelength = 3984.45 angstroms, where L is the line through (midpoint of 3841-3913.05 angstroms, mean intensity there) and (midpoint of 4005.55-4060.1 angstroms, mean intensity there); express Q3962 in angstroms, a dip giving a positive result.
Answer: 8.0 angstroms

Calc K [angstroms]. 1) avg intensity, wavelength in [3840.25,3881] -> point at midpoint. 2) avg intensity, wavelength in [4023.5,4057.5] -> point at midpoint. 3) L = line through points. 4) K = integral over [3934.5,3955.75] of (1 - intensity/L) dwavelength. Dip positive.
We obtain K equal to 0.7 angstroms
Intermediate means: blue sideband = 3.7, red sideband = 4.36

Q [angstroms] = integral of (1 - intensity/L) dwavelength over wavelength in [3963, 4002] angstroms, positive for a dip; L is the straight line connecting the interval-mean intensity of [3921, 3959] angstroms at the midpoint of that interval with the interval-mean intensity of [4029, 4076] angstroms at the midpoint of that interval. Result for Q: 4.9 angstroms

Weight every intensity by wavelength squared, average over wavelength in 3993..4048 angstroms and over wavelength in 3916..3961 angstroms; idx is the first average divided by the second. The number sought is 1.22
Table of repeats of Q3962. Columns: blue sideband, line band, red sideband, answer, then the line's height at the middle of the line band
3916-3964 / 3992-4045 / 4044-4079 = -3.08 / 4.16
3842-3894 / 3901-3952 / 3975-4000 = -2.40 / 3.71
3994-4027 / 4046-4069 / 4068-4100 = -2.92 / 3.99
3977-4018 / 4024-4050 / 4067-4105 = -3.01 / 3.93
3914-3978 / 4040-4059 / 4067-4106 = -4.89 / 3.51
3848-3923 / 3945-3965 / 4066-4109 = -0.33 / 3.57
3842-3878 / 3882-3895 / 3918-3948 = 4.71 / 3.75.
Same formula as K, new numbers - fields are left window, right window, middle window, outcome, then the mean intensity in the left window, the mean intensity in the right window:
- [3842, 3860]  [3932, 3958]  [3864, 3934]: 2.21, 3.61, 3.74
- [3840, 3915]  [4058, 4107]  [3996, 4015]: -3.40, 3.53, 3.73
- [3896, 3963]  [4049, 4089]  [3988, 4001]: -1.01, 3.82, 4.25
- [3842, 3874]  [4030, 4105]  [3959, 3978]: 6.09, 3.78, 4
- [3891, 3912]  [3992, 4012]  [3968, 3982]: 4.70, 3.63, 4.34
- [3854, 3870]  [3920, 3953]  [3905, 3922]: -1.21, 4.1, 3.73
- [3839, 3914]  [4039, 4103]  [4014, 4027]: -2.41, 3.5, 3.98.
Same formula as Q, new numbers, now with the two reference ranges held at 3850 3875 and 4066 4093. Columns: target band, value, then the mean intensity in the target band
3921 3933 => 0.8 angstroms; 3.68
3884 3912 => 4.7 angstroms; 3.26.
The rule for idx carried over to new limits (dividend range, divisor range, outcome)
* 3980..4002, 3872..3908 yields 1.38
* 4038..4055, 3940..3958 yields 1.16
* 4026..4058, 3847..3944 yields 1.29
